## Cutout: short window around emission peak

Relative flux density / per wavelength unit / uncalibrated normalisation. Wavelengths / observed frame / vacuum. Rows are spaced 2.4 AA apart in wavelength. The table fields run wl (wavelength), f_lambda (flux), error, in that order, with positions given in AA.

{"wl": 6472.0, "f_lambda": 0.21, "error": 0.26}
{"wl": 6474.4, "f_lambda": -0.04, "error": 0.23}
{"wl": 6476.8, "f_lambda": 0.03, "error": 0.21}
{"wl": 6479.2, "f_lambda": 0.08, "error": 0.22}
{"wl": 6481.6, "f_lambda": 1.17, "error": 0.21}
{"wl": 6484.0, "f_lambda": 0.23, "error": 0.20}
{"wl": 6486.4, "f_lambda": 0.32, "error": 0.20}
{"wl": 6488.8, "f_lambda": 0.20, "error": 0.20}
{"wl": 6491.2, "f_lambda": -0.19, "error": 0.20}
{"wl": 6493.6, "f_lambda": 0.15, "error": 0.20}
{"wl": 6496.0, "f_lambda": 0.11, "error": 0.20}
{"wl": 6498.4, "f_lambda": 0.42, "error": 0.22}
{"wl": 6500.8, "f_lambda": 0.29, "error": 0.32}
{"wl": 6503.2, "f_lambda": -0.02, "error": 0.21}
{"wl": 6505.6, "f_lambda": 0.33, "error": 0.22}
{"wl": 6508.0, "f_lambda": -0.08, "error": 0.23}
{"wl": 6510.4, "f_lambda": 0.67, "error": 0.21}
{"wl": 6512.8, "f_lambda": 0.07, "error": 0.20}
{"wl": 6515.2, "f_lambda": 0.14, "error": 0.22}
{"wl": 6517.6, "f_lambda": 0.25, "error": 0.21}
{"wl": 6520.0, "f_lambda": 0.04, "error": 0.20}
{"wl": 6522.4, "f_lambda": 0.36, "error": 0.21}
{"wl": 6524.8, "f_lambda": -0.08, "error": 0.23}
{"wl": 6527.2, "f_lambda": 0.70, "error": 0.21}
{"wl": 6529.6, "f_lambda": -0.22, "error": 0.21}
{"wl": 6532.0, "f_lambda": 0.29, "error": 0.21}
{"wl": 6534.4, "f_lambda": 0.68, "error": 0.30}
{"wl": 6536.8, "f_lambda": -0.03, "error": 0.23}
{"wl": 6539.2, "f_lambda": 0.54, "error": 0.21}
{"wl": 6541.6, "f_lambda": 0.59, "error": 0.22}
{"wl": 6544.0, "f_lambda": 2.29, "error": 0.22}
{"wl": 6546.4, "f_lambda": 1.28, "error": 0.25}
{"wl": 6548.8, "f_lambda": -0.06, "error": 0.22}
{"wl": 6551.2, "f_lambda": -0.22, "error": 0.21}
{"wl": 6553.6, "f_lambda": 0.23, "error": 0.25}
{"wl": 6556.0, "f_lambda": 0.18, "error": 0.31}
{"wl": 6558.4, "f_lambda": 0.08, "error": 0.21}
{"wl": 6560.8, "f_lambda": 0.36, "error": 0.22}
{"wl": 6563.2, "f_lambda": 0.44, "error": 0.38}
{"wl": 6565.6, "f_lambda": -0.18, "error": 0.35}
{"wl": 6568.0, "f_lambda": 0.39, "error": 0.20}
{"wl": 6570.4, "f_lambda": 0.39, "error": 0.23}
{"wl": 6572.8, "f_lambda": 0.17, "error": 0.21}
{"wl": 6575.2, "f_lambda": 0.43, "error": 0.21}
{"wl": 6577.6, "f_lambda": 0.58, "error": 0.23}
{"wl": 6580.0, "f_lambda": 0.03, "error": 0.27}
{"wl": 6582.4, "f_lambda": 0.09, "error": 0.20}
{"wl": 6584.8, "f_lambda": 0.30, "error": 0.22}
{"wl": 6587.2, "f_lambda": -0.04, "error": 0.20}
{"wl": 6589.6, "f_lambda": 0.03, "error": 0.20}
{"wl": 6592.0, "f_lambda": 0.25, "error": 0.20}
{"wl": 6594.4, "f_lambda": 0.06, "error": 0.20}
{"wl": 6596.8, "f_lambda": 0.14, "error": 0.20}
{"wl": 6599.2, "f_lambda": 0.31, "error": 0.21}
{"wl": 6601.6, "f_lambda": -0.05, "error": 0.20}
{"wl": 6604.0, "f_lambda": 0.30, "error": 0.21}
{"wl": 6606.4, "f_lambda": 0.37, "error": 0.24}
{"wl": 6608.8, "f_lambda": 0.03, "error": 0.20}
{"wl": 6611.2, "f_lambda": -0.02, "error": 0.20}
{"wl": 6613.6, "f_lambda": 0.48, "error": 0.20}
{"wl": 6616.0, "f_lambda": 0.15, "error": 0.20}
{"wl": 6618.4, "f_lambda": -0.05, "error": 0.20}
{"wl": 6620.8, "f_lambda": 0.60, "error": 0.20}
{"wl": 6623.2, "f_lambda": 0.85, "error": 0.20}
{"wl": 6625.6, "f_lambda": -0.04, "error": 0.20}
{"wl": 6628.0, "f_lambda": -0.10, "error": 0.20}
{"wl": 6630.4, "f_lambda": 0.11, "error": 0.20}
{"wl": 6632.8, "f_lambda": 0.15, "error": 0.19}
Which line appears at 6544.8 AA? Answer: [O III]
